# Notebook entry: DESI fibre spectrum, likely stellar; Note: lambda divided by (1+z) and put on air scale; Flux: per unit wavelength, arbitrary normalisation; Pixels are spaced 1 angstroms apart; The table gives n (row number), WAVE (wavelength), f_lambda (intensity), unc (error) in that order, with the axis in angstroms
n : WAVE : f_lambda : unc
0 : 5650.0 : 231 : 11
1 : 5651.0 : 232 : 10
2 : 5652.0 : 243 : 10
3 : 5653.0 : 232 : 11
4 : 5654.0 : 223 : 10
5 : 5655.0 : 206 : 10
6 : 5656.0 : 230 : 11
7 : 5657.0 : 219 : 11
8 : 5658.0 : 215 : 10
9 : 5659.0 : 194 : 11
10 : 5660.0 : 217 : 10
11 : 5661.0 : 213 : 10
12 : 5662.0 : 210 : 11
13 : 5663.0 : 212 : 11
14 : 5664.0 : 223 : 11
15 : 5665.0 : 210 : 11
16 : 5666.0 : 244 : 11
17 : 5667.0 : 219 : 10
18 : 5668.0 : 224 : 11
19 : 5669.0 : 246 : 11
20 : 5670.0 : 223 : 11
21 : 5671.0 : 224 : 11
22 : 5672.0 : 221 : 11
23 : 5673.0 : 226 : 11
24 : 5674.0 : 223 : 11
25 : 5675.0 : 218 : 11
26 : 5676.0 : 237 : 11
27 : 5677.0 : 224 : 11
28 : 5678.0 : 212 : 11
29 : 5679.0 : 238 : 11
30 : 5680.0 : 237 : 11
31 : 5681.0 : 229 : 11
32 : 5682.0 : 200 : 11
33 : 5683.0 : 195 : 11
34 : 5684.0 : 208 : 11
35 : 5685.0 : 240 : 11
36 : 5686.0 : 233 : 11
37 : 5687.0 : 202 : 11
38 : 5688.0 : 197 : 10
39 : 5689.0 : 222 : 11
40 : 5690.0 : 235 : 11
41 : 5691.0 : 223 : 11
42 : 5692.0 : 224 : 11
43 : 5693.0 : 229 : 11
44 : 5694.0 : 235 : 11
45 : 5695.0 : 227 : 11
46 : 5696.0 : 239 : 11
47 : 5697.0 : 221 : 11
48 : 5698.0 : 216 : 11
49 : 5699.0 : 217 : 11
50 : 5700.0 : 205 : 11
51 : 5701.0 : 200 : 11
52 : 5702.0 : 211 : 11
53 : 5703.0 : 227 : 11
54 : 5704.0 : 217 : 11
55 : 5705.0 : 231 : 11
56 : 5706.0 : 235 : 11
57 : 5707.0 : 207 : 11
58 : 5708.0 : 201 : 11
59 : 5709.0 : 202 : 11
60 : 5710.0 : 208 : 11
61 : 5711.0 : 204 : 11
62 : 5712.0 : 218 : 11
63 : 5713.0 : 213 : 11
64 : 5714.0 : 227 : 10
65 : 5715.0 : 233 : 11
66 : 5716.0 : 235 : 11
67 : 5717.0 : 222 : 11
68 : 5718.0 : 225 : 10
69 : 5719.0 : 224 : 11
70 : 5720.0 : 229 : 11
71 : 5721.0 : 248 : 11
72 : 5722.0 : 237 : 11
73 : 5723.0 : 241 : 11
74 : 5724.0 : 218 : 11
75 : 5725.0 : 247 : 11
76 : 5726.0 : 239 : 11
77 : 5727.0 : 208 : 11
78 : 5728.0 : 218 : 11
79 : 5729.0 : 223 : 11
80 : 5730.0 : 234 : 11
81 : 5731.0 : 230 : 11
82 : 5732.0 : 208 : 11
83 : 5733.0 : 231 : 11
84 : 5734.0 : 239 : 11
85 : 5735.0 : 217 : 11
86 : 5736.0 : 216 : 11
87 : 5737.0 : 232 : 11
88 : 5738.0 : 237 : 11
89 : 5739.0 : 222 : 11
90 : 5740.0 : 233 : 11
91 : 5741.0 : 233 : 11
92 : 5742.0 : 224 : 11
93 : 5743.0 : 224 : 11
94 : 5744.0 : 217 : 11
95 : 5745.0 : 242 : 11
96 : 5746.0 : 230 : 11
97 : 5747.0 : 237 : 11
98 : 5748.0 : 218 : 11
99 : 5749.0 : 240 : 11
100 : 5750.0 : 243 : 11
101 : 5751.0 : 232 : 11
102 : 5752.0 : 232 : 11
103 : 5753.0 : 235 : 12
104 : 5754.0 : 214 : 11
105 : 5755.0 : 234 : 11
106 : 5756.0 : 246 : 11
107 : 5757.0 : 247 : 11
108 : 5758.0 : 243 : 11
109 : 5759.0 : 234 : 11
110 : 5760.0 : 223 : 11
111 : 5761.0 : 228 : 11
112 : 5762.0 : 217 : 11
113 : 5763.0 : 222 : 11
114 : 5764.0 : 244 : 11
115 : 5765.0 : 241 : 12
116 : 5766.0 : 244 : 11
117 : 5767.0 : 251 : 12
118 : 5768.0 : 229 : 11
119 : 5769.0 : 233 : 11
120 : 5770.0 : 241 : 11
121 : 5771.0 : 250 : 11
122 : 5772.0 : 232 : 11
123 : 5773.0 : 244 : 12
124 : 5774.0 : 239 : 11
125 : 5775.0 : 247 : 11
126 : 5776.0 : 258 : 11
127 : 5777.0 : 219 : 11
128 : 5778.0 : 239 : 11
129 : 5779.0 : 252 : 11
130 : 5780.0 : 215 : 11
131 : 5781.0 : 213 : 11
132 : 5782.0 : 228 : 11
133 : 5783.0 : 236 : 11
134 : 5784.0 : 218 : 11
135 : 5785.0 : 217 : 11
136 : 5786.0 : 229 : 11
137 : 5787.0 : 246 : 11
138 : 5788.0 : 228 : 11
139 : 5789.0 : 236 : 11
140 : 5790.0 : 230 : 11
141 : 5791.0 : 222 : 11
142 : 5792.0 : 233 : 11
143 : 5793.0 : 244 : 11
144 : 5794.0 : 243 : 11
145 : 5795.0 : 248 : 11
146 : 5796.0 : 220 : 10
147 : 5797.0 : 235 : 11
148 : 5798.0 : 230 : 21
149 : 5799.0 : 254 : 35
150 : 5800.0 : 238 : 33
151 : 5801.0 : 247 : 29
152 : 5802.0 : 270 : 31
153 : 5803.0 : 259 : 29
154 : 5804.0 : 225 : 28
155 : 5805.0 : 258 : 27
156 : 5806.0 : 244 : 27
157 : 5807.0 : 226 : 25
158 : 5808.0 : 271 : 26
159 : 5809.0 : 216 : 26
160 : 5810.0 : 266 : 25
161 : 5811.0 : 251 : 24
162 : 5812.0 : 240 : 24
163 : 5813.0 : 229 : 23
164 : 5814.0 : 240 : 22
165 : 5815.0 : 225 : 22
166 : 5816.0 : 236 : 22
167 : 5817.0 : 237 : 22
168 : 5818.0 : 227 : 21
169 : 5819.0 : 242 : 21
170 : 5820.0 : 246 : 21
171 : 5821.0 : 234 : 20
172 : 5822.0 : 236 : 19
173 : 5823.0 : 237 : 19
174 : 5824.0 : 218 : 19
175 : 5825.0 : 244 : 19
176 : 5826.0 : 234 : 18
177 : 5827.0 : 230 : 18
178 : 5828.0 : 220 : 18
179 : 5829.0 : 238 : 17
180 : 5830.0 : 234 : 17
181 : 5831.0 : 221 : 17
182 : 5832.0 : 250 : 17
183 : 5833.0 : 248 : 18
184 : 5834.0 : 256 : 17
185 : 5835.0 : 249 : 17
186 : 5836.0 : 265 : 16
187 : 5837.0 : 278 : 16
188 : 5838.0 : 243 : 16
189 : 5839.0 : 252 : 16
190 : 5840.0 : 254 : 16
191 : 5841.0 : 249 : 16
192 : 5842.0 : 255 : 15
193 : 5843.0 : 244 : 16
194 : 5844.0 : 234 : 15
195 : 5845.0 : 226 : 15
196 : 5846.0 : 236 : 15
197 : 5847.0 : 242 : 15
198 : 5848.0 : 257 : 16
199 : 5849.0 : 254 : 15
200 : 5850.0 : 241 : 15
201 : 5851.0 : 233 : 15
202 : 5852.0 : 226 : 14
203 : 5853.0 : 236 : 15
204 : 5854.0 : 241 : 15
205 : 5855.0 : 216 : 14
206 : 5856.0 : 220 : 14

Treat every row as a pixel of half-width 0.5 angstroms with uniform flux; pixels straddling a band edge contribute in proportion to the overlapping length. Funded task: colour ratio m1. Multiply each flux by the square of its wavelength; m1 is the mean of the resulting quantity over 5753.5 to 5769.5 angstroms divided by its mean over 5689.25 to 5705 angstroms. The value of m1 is 1.08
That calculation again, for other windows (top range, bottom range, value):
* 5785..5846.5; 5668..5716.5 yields 1.14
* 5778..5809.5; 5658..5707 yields 1.11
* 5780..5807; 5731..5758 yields 1.04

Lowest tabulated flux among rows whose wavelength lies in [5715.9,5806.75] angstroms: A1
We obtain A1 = 208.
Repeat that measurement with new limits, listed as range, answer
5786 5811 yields 216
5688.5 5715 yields 200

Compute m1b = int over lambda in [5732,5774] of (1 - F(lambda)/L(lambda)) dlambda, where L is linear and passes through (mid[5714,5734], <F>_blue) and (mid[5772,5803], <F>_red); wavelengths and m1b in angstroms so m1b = -0.06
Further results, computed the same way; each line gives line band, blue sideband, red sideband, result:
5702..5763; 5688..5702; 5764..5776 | 1.20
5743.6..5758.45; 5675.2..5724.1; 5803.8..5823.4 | -0.28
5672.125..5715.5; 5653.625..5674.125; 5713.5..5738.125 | 0.86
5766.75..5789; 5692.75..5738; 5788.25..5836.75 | -0.07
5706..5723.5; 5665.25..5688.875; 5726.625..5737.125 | 0.04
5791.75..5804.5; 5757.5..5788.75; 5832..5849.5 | -0.12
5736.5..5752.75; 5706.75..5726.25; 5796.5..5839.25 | -0.15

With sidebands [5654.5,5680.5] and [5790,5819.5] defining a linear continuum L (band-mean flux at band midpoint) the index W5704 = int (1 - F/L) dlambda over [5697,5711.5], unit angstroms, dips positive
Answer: 0.9 angstroms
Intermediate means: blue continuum 222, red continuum 240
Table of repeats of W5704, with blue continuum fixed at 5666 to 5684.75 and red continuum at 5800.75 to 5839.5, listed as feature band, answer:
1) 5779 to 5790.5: 0.5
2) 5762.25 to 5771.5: -0.1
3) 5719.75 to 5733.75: 0.0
